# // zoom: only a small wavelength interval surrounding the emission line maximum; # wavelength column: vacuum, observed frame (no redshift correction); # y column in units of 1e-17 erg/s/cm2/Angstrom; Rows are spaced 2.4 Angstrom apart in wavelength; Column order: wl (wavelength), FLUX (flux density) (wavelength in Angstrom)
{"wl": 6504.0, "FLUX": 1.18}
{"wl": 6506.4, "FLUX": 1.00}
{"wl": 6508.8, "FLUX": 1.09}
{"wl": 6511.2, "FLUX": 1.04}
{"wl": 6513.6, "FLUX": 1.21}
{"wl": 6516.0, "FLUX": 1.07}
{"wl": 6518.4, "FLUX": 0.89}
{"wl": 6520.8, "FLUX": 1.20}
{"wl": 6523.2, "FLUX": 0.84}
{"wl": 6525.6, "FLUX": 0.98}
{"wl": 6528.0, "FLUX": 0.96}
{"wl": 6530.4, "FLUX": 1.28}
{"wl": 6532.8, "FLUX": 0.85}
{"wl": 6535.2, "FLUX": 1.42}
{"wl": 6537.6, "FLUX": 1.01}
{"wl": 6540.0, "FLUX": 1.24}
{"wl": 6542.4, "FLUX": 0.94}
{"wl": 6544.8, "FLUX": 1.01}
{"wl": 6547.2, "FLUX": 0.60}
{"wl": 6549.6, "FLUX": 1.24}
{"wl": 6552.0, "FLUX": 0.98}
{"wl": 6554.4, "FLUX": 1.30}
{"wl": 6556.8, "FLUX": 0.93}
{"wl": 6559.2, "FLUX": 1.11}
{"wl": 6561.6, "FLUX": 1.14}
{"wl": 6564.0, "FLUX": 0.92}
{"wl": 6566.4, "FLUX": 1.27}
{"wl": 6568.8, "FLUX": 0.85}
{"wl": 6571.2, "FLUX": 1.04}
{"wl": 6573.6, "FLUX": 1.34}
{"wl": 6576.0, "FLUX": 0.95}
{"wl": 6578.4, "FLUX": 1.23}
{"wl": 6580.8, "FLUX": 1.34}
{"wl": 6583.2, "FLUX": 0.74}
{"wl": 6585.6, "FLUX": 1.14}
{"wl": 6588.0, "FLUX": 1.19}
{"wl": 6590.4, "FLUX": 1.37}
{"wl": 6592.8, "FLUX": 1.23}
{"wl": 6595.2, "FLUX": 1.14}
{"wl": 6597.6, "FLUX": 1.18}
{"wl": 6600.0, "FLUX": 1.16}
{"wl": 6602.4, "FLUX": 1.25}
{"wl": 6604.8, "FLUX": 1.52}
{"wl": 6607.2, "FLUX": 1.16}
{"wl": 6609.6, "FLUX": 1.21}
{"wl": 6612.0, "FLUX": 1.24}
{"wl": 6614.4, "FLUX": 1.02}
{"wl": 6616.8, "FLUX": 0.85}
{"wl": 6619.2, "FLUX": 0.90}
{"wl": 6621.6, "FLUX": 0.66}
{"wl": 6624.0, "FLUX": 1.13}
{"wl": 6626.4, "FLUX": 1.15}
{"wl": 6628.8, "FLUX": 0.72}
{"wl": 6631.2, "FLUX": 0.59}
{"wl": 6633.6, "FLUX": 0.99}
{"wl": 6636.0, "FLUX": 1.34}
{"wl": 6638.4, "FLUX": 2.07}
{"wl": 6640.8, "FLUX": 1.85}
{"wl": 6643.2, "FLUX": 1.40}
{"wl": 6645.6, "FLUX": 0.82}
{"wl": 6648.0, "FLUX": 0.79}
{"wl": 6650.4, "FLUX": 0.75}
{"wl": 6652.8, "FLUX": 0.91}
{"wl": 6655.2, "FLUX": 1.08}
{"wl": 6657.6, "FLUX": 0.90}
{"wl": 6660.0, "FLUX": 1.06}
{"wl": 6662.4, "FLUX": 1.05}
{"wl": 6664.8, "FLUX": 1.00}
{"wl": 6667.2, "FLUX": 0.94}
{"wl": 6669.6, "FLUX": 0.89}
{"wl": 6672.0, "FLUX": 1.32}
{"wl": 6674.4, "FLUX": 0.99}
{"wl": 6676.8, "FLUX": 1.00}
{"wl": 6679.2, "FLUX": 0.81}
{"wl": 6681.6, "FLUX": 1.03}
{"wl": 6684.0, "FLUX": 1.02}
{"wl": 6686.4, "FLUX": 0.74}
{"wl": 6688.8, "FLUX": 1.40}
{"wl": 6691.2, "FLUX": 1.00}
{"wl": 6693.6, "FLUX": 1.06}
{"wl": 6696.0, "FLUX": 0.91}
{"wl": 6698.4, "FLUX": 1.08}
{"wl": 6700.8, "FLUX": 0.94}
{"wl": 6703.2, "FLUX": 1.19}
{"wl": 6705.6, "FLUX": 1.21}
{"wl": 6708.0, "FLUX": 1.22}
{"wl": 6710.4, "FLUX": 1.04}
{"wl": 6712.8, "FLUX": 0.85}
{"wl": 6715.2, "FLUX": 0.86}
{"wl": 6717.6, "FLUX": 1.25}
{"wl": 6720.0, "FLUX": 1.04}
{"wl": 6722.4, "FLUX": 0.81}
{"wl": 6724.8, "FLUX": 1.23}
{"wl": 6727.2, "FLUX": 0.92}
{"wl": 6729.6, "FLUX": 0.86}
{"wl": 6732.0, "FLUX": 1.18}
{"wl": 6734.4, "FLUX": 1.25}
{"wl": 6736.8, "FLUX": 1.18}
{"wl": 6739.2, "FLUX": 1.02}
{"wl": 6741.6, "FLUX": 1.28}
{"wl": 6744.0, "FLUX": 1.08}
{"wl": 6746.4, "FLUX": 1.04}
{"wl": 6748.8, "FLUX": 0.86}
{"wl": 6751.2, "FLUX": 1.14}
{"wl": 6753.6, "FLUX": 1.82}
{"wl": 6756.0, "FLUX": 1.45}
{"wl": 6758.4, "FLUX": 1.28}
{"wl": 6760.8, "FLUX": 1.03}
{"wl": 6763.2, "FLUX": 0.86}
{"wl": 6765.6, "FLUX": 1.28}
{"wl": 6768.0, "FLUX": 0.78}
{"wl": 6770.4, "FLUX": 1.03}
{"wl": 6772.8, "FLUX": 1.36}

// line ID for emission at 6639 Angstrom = H-beta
